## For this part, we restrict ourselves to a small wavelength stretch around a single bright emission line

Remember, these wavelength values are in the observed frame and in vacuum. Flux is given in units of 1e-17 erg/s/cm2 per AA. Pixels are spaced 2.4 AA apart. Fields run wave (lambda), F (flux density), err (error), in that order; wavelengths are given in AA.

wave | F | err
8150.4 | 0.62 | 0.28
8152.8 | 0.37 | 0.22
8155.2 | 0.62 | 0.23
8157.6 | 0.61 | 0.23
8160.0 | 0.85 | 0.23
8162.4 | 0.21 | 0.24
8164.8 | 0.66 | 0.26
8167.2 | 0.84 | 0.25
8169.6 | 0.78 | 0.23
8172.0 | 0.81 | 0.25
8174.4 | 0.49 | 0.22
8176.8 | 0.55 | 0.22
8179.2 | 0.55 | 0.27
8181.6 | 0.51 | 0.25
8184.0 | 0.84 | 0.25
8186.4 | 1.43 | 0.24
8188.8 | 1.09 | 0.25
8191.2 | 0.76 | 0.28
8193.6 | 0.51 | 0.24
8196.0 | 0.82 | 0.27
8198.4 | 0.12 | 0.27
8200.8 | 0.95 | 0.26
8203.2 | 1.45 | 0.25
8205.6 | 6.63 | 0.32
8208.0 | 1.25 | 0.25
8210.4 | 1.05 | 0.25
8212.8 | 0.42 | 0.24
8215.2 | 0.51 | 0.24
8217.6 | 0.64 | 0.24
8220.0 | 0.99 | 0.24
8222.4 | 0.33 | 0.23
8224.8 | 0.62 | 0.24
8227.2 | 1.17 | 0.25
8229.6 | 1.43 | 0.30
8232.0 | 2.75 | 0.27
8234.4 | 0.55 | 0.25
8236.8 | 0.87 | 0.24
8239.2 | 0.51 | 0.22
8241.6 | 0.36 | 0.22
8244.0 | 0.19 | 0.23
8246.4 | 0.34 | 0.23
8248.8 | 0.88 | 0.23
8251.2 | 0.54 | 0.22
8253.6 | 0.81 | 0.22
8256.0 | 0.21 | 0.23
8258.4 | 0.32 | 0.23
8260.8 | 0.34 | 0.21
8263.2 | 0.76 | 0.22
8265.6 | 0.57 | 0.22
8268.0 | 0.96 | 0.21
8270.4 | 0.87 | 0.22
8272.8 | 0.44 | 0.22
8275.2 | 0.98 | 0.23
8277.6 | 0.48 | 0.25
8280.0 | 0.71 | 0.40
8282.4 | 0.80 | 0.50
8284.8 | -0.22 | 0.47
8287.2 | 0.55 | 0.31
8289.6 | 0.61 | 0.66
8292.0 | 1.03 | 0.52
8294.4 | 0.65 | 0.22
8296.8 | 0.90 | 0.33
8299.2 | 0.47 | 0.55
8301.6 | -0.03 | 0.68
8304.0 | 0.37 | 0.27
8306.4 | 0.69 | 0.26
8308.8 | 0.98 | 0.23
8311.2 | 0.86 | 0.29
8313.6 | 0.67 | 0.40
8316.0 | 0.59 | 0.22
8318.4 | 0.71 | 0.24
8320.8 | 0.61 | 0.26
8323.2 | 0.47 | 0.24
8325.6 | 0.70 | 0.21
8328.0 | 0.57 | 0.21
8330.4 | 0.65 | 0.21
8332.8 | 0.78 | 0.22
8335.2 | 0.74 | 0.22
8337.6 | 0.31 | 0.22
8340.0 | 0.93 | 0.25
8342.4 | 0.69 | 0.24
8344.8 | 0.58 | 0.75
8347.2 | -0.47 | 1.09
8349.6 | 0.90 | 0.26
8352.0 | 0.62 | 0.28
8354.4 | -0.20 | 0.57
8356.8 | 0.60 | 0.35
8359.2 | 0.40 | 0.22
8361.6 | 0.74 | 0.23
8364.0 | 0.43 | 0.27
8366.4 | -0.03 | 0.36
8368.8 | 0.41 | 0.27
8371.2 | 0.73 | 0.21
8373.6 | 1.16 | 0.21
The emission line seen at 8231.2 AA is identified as [N II]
